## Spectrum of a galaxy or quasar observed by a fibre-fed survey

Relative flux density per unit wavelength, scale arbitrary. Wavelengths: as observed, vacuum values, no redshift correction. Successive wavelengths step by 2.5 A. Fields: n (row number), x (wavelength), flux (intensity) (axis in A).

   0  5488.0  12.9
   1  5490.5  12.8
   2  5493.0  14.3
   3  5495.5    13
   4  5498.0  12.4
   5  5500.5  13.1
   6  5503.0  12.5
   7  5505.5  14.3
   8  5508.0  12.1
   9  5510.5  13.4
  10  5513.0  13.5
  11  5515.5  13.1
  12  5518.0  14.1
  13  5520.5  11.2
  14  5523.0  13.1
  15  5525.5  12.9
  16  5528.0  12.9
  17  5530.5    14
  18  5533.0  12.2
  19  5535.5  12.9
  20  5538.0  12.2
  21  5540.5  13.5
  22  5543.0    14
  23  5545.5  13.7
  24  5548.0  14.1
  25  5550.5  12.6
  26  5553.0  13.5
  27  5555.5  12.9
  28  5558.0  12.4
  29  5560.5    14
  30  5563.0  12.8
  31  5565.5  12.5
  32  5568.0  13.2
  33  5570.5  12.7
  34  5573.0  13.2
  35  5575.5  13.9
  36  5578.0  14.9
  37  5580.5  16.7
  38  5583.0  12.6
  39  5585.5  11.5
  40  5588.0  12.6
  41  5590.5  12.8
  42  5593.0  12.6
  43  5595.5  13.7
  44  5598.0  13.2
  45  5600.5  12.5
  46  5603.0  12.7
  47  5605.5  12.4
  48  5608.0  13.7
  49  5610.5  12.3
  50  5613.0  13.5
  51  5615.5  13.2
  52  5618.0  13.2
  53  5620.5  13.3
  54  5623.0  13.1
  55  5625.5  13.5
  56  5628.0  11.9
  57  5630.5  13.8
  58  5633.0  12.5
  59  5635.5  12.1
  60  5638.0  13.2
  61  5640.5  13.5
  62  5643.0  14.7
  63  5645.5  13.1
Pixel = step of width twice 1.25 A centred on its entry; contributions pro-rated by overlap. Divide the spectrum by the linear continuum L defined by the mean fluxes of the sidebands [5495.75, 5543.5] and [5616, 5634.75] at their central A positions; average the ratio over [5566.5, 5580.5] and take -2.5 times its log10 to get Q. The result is -0.07 mag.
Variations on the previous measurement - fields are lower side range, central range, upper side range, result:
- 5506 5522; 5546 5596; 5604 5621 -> -0.02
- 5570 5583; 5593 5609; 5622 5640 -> 0.05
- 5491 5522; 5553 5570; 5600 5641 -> 0.00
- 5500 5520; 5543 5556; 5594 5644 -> -0.02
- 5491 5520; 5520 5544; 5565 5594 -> 0.02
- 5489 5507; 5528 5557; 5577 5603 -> 0.00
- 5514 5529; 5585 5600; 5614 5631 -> 0.02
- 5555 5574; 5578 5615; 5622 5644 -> -0.01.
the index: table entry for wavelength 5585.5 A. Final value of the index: 11.5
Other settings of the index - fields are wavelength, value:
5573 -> 13.2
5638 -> 13.2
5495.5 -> 13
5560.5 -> 14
